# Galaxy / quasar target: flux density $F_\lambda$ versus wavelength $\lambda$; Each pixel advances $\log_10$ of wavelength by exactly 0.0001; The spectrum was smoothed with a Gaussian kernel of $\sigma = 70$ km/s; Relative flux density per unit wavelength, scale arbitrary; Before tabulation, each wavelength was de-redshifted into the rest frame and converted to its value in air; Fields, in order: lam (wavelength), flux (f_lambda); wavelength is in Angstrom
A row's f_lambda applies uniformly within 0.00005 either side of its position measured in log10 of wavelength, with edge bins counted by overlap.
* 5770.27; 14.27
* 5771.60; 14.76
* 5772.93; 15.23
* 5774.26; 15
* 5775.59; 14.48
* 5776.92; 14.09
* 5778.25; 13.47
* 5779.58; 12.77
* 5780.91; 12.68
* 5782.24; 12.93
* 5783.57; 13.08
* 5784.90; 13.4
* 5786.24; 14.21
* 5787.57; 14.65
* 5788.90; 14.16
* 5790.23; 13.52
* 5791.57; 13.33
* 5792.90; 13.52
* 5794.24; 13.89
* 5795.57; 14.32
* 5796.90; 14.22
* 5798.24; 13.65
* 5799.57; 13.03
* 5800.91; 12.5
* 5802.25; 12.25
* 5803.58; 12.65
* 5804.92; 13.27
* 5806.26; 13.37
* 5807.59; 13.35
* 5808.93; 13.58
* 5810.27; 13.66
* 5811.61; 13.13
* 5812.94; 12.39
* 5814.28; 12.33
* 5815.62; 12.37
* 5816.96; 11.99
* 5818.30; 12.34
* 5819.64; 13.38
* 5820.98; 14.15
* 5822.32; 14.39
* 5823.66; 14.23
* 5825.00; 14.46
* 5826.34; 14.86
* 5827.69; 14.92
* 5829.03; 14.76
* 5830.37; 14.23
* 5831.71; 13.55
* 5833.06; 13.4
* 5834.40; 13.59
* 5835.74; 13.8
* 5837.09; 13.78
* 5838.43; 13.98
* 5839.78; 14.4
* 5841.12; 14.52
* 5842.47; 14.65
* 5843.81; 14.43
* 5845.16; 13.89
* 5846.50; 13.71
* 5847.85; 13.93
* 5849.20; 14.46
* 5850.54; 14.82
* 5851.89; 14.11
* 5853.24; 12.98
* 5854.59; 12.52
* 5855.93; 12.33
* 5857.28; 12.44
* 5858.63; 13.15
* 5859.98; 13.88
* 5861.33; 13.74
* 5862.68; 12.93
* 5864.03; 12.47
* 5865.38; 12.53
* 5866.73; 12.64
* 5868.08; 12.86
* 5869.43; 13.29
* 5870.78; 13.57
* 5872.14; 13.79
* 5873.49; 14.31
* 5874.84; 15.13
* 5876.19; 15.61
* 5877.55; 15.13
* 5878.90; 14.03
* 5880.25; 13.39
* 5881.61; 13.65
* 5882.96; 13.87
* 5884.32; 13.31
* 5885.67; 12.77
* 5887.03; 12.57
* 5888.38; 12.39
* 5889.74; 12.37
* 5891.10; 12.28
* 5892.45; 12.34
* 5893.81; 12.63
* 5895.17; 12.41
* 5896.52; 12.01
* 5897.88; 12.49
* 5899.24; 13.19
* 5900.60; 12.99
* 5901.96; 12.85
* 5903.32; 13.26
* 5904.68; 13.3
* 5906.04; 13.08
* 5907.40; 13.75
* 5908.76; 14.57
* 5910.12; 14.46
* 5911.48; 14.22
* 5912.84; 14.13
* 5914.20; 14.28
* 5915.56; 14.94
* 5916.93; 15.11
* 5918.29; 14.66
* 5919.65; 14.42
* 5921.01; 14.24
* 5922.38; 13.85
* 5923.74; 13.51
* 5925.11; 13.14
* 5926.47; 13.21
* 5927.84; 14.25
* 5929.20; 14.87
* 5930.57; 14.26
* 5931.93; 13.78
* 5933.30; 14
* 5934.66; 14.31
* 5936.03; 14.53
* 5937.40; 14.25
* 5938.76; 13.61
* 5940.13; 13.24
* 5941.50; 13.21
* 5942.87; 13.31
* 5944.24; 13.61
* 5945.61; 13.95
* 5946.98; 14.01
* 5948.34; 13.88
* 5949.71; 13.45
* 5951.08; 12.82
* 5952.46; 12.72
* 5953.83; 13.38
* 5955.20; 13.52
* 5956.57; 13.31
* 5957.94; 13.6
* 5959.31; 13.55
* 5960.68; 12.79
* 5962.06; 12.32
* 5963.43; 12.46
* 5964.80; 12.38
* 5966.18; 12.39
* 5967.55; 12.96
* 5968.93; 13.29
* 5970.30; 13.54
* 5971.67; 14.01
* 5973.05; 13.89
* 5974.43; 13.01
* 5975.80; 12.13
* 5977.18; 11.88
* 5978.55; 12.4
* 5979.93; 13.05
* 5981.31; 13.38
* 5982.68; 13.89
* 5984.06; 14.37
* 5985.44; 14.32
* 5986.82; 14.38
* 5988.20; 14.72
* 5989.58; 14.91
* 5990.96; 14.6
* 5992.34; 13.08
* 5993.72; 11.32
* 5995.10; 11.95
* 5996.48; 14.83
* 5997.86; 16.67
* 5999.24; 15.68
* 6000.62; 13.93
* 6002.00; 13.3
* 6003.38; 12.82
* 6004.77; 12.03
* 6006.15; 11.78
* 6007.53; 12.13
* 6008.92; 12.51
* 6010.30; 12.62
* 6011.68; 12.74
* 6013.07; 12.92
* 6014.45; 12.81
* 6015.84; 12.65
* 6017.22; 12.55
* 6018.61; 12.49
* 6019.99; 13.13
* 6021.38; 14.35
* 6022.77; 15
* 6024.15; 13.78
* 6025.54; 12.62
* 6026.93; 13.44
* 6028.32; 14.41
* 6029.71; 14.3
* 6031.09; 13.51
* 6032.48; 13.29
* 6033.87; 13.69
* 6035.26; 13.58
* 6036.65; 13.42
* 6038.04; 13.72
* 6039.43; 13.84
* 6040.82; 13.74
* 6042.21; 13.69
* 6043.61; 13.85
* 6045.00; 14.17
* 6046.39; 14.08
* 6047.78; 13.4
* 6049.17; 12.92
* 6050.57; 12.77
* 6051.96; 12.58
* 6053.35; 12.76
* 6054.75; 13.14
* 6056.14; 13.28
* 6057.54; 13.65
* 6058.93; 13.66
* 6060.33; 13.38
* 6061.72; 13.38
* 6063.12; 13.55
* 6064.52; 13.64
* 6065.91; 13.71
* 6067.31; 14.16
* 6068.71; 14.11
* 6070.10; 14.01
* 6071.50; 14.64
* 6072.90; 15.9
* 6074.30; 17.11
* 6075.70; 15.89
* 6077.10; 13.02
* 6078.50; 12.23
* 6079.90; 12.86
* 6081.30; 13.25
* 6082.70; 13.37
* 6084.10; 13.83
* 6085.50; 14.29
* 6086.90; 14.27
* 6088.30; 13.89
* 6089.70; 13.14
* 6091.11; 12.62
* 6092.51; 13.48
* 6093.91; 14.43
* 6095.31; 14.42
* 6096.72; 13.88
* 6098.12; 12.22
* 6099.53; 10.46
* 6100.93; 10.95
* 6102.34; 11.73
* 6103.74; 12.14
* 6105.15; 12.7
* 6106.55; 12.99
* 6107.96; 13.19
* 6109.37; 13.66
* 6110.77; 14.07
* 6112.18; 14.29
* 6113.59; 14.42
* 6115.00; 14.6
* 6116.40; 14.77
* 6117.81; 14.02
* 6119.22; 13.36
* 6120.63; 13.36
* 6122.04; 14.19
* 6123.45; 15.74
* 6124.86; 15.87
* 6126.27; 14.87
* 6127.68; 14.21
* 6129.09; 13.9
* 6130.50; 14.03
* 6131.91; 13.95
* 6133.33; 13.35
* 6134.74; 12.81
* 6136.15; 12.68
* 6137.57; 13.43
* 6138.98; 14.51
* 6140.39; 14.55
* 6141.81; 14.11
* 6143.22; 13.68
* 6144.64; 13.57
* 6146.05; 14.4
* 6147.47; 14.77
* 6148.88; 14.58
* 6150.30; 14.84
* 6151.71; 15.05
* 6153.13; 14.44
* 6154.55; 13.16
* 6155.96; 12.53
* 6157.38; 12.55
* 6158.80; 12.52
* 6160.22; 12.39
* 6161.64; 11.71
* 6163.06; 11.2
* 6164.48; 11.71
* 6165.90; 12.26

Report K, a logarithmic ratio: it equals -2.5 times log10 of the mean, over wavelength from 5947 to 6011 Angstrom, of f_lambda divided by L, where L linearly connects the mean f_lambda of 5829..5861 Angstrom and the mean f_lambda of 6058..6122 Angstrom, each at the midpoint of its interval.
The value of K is 0.031 mag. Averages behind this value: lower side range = 13.8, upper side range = 13.6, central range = 13.3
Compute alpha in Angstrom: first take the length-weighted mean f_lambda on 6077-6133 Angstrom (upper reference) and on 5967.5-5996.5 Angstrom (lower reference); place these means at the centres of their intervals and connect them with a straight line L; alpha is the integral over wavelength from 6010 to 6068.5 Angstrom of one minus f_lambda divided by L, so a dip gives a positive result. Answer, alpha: 0.2 Angstrom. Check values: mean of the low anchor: 13.4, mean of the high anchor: 13.6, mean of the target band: 13.4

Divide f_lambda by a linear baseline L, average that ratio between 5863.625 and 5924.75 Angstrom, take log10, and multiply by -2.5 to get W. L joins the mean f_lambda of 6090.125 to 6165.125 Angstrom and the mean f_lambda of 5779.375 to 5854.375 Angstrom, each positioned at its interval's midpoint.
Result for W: 0.01 mag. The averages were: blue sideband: 13.6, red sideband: 13.5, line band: 13.5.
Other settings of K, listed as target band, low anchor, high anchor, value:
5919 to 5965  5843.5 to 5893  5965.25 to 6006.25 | -0.009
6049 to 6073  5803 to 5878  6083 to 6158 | 0.010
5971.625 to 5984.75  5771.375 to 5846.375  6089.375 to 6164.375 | 0.037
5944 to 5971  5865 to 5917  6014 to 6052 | 0.024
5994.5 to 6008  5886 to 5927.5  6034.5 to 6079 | 0.008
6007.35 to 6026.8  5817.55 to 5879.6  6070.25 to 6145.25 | 0.059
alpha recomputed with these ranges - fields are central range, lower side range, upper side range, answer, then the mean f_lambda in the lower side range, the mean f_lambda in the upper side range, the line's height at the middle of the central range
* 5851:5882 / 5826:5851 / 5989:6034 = 1.2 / 14.2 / 13.4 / 14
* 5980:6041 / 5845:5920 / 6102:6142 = 0.8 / 13.5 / 13.9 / 13.7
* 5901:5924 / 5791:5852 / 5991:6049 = -0.8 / 13.7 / 13.4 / 13.6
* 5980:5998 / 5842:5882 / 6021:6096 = -0.2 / 13.7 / 13.8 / 13.7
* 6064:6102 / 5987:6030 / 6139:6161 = -0.1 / 13.4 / 13.8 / 13.6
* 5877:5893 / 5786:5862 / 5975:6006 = 0.5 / 13.6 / 13.6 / 13.6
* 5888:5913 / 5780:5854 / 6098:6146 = 1.0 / 13.7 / 13.6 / 13.6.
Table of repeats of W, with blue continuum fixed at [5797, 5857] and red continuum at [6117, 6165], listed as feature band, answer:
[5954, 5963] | 0.038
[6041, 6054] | 0.024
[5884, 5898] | 0.094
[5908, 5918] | -0.070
